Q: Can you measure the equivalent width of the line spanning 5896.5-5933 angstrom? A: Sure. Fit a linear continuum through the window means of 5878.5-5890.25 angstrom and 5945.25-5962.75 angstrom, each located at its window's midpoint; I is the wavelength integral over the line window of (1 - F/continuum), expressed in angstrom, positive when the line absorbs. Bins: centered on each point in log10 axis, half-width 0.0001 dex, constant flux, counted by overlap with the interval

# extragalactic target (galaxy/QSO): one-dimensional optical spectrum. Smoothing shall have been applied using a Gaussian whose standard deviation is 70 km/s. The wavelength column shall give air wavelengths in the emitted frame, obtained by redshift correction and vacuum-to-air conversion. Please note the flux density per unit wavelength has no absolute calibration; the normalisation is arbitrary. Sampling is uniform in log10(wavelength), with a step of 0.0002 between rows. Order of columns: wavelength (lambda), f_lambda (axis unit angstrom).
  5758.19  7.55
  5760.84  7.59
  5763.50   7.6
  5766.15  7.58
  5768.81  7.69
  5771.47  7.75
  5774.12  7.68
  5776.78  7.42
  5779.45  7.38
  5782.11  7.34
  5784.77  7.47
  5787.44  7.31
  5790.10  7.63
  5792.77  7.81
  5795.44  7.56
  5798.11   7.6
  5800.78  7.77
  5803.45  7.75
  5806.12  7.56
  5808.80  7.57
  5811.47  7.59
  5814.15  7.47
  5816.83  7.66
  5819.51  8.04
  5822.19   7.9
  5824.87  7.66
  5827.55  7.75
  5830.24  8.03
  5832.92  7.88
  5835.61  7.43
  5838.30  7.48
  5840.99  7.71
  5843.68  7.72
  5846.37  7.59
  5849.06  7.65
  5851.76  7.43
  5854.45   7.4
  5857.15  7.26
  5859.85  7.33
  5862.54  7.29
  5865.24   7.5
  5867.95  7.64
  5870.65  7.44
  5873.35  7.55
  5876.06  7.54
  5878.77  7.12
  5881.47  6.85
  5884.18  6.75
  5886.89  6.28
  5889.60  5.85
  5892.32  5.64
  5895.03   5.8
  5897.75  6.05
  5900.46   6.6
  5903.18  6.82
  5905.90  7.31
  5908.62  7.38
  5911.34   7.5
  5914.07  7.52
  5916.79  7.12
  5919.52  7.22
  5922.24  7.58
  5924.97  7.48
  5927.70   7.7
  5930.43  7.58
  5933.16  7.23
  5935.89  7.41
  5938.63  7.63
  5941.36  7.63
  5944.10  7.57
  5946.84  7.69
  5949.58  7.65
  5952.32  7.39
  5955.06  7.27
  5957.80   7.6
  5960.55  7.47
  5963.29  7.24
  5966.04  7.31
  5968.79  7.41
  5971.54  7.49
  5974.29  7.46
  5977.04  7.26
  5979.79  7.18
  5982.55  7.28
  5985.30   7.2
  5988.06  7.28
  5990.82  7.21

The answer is -1.3 angstrom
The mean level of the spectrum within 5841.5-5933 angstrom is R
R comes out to 7.14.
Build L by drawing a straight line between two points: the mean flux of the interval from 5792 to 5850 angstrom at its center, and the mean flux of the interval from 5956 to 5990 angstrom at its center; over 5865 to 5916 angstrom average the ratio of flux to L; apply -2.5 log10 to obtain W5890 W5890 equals 0.10 mag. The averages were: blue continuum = 7.69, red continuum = 7.34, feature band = 6.89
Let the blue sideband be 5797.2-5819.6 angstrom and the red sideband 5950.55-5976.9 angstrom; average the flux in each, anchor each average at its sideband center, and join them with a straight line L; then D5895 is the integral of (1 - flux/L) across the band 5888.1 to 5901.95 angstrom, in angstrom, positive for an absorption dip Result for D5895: 2.8 angstrom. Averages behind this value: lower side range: 7.65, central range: 6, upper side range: 7.4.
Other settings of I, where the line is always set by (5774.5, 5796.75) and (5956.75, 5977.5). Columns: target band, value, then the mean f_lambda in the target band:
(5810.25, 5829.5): -0.7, 7.73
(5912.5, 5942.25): -0.1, 7.46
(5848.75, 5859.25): 0.1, 7.4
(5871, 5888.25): 1.0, 7.04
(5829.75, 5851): -0.6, 7.66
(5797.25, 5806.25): -0.2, 7.69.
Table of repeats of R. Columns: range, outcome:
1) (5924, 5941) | 7.51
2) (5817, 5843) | 7.76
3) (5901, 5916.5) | 7.25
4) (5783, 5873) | 7.6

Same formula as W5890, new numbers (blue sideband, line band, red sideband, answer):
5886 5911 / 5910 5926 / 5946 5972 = -0.095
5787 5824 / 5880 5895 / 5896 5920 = 0.149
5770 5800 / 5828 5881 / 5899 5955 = -0.007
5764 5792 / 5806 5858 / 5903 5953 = -0.020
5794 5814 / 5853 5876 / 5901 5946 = 0.011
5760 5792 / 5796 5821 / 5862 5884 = -0.028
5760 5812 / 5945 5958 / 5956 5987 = -0.020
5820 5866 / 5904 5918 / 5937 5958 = 0.032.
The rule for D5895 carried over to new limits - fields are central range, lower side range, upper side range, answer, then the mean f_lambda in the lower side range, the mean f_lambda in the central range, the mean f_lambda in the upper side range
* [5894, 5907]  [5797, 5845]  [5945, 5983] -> 1.76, 7.7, 6.52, 7.41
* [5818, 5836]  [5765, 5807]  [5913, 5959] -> -0.66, 7.58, 7.83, 7.49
